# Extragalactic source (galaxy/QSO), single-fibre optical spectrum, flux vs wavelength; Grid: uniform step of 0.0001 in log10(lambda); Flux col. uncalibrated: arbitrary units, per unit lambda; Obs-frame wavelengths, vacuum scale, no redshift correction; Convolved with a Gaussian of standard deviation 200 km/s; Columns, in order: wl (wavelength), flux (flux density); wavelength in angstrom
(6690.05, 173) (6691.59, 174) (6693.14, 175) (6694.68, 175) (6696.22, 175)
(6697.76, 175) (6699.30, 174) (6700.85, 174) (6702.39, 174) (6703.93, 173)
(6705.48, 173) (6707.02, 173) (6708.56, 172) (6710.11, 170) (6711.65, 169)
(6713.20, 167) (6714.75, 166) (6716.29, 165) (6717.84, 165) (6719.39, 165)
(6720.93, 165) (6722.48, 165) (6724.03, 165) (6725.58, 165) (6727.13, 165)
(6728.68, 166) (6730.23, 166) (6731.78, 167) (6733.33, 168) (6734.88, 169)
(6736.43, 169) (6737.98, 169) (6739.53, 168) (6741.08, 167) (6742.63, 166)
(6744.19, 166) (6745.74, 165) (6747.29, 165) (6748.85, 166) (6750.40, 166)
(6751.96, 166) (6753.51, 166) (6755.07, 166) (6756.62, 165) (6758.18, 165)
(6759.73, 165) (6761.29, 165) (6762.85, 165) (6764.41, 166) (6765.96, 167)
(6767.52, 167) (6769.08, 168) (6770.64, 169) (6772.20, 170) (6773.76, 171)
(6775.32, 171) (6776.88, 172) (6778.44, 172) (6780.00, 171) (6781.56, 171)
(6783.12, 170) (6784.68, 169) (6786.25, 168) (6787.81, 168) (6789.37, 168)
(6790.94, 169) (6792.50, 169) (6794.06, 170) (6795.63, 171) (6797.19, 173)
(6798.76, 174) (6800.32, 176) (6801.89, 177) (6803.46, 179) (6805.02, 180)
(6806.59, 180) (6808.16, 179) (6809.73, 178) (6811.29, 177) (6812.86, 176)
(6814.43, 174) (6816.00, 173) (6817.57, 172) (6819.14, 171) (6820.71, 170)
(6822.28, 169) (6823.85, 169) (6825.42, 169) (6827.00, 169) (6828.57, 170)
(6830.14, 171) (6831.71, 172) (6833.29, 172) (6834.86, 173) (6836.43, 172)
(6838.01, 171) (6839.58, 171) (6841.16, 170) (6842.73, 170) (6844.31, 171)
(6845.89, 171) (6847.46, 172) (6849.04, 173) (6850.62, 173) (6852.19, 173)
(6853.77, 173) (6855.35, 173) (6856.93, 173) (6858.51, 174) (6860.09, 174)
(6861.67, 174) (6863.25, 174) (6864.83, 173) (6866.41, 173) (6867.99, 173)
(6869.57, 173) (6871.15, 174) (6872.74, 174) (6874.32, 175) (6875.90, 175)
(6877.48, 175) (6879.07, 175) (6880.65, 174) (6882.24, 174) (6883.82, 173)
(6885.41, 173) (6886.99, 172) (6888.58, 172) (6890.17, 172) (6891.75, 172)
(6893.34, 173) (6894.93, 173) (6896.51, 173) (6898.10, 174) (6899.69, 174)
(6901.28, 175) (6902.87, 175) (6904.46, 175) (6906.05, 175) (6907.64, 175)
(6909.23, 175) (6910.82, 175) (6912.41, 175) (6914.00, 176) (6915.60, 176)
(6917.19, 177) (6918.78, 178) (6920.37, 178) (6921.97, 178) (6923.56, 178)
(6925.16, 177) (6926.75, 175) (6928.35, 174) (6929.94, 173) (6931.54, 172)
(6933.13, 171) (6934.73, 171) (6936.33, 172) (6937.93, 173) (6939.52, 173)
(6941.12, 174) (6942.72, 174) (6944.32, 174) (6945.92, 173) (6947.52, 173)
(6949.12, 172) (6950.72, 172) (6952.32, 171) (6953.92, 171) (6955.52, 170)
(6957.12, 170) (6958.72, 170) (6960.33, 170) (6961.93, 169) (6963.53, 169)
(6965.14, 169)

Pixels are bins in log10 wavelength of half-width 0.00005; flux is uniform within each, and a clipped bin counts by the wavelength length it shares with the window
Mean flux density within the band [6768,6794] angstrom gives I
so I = 170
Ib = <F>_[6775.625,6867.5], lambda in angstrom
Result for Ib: 172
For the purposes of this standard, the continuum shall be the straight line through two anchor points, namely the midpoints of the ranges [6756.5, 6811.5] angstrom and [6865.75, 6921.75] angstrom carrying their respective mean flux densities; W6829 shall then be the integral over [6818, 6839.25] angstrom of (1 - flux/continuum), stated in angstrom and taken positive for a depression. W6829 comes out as 0.2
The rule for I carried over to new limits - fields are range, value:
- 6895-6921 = 175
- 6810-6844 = 172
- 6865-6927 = 175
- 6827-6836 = 172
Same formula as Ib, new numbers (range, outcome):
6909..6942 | 175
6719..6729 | 165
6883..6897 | 173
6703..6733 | 167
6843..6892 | 173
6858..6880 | 174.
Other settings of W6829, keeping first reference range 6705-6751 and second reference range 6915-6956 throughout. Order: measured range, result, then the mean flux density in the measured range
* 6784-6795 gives 0.0 angstrom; 169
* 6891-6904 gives -0.1 angstrom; 174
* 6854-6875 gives -0.2 angstrom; 174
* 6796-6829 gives -0.8 angstrom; 174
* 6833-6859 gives -0.2 angstrom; 172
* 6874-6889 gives -0.1 angstrom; 174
